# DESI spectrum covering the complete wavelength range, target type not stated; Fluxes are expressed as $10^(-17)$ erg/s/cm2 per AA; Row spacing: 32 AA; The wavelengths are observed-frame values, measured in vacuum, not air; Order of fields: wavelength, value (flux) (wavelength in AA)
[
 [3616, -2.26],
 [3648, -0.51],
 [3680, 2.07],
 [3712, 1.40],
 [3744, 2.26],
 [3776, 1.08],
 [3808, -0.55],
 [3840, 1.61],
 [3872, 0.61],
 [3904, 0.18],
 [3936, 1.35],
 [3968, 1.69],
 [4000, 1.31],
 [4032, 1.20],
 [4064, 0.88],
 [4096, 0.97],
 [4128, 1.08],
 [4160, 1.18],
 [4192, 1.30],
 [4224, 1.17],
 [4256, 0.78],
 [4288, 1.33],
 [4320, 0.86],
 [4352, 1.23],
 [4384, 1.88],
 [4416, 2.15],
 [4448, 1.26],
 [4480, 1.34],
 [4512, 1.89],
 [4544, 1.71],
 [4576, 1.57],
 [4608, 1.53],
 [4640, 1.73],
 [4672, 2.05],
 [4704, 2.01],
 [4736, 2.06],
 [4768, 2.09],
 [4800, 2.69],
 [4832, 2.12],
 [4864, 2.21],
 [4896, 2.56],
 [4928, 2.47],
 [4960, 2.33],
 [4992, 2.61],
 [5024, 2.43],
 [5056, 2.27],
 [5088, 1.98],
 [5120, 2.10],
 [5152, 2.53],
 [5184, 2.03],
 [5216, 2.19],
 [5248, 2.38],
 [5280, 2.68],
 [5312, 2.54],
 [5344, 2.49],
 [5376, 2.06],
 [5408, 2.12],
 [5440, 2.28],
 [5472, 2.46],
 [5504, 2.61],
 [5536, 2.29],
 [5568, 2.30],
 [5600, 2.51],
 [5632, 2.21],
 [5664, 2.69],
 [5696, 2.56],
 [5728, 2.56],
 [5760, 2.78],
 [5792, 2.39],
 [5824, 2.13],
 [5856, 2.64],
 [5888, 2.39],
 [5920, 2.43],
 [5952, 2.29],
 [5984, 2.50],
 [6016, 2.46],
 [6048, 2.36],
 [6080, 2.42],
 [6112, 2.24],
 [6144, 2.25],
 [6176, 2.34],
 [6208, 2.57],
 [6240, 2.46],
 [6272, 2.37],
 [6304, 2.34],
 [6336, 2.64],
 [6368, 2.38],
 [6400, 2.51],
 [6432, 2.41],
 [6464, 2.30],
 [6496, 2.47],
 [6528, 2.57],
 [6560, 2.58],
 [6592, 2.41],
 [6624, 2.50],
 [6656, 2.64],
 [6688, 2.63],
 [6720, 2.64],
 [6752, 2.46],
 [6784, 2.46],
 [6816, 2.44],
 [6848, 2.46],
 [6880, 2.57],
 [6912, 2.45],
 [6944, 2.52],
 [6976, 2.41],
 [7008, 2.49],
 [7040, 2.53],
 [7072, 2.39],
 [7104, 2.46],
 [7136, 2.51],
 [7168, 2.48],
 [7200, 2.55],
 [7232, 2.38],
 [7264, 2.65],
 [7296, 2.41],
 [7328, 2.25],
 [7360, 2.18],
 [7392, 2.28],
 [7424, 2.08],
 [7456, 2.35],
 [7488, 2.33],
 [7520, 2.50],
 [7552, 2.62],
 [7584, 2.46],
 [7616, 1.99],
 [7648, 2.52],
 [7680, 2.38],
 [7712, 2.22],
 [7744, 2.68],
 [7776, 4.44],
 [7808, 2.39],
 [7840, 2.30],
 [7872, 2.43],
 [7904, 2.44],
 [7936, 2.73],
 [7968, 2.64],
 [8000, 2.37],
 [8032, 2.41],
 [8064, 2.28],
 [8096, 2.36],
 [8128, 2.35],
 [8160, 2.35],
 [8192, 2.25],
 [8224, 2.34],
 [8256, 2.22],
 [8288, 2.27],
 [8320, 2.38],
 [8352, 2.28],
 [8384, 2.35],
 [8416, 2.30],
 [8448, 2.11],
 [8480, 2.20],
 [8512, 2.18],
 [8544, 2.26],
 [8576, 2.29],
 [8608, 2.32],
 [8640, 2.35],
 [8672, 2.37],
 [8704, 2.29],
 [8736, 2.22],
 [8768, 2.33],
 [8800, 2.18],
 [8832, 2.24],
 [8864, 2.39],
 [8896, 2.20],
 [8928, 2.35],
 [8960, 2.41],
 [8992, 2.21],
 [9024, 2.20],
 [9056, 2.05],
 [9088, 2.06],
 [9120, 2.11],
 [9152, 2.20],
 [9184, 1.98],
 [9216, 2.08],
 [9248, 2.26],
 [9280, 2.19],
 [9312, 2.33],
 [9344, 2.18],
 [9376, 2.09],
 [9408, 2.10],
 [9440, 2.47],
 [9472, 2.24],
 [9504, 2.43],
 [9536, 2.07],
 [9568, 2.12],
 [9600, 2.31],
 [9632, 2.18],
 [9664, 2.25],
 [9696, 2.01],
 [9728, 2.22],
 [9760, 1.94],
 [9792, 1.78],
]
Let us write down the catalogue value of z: 0.18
